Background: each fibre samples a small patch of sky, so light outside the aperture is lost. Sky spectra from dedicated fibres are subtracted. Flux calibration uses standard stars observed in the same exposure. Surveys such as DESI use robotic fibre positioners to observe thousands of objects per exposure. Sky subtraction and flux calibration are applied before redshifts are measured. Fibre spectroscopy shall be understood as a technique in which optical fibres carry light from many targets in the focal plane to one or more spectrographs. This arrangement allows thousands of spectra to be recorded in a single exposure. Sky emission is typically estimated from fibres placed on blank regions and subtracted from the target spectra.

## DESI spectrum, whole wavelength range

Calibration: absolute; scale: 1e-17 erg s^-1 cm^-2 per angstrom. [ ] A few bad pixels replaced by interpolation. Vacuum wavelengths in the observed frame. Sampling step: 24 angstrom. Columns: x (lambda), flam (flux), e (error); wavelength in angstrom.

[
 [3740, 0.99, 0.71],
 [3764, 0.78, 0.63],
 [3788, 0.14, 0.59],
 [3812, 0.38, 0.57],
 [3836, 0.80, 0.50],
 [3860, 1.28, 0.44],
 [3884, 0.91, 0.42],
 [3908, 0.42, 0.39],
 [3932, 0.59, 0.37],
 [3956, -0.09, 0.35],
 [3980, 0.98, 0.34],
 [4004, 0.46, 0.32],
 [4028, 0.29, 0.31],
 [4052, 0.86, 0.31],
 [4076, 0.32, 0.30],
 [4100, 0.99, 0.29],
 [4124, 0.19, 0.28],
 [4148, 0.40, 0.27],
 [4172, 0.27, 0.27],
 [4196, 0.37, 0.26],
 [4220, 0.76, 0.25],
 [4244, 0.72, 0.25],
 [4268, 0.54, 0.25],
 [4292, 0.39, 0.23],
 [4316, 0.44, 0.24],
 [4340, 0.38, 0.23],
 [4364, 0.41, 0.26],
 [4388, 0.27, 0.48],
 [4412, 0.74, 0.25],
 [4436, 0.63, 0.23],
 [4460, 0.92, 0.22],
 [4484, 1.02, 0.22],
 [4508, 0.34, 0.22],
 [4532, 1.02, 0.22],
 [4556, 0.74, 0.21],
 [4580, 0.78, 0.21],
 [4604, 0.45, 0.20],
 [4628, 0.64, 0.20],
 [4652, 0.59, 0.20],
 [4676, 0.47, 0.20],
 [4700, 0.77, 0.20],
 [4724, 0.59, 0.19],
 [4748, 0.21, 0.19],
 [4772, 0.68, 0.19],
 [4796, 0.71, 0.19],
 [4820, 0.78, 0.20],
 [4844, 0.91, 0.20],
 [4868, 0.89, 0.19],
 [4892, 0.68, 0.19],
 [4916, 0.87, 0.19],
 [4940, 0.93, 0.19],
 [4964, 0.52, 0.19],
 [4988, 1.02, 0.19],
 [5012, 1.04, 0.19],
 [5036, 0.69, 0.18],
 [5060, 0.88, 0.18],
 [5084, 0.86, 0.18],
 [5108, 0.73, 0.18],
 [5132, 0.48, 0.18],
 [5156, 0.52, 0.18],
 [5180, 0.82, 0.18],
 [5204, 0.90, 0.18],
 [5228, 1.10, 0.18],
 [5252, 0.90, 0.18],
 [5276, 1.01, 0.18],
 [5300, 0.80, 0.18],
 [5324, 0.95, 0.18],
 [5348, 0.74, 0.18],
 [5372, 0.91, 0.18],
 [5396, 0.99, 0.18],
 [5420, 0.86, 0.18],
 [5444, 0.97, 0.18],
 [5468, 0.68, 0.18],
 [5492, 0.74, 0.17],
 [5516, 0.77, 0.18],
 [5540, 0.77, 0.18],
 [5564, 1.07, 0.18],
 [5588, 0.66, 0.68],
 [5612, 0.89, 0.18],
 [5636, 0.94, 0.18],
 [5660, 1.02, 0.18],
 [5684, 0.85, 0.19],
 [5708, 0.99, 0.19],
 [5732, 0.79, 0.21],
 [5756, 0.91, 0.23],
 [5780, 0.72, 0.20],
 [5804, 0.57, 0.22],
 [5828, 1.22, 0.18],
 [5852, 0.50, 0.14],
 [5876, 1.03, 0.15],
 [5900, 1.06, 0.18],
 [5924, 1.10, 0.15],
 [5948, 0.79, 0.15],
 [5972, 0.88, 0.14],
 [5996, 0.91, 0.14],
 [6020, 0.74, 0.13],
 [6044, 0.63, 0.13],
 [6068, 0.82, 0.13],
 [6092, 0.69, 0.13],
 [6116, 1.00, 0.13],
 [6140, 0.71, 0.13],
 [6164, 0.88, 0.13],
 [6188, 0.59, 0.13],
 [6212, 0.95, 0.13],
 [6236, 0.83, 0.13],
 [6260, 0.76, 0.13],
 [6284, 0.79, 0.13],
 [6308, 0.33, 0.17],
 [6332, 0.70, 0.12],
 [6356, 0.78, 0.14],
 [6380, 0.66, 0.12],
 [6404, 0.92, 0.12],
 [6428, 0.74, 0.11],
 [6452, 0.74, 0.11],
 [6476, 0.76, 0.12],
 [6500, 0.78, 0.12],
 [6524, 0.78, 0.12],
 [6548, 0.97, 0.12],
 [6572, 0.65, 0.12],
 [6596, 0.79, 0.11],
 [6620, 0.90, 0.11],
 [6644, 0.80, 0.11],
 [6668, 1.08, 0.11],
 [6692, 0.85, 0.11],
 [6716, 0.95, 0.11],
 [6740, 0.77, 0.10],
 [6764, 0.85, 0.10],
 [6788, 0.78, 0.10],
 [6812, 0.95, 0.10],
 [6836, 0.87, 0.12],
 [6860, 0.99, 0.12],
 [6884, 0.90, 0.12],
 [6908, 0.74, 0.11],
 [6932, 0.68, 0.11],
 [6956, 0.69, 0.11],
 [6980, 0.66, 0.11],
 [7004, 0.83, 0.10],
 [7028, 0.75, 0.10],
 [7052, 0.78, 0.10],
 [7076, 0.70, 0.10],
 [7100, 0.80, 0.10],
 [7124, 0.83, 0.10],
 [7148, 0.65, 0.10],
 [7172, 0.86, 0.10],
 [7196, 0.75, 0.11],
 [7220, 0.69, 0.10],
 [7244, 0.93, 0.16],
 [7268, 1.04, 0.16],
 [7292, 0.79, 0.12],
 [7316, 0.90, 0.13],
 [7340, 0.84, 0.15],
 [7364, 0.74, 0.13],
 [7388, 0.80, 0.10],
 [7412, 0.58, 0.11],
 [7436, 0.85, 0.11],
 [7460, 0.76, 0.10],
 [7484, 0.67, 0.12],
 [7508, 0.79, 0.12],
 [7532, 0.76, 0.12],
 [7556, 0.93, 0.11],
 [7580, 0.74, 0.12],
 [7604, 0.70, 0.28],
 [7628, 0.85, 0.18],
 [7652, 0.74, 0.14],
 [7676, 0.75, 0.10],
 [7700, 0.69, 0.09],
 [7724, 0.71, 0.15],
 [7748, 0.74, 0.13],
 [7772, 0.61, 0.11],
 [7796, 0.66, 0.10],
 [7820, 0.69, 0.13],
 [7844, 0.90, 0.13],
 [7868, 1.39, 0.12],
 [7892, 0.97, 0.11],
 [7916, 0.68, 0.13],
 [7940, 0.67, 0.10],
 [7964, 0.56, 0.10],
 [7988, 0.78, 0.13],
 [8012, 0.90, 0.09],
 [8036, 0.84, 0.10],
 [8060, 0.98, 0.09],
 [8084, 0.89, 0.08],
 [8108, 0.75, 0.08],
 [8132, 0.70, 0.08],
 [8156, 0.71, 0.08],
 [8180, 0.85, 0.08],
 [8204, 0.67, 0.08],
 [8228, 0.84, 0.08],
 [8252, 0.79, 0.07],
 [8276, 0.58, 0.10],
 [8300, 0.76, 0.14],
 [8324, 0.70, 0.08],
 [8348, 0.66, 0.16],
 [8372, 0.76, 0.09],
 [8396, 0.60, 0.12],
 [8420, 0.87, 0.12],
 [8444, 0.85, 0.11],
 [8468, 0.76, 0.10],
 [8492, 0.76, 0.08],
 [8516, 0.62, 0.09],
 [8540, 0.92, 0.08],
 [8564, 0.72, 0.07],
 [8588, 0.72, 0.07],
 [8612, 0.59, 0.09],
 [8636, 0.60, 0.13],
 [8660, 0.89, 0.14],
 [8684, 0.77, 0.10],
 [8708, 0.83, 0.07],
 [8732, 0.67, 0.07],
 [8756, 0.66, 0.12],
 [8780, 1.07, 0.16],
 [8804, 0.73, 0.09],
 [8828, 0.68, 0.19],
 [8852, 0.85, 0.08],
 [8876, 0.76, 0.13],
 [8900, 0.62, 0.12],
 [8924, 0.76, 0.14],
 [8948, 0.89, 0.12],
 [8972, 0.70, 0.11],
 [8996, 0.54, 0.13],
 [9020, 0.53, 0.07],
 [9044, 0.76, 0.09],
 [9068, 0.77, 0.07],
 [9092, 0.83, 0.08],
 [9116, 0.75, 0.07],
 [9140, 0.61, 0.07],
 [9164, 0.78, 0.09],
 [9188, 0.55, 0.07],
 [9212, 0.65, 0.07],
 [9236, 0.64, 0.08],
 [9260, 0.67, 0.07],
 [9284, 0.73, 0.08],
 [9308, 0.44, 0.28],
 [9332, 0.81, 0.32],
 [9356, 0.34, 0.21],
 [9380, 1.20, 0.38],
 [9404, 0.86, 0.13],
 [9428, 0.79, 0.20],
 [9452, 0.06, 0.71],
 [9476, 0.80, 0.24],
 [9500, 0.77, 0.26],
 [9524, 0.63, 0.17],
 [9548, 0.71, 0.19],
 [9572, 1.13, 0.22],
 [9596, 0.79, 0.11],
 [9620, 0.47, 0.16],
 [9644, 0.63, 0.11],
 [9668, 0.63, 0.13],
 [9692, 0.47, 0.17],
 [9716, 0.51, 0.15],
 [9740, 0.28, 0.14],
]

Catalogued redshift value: 0.199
